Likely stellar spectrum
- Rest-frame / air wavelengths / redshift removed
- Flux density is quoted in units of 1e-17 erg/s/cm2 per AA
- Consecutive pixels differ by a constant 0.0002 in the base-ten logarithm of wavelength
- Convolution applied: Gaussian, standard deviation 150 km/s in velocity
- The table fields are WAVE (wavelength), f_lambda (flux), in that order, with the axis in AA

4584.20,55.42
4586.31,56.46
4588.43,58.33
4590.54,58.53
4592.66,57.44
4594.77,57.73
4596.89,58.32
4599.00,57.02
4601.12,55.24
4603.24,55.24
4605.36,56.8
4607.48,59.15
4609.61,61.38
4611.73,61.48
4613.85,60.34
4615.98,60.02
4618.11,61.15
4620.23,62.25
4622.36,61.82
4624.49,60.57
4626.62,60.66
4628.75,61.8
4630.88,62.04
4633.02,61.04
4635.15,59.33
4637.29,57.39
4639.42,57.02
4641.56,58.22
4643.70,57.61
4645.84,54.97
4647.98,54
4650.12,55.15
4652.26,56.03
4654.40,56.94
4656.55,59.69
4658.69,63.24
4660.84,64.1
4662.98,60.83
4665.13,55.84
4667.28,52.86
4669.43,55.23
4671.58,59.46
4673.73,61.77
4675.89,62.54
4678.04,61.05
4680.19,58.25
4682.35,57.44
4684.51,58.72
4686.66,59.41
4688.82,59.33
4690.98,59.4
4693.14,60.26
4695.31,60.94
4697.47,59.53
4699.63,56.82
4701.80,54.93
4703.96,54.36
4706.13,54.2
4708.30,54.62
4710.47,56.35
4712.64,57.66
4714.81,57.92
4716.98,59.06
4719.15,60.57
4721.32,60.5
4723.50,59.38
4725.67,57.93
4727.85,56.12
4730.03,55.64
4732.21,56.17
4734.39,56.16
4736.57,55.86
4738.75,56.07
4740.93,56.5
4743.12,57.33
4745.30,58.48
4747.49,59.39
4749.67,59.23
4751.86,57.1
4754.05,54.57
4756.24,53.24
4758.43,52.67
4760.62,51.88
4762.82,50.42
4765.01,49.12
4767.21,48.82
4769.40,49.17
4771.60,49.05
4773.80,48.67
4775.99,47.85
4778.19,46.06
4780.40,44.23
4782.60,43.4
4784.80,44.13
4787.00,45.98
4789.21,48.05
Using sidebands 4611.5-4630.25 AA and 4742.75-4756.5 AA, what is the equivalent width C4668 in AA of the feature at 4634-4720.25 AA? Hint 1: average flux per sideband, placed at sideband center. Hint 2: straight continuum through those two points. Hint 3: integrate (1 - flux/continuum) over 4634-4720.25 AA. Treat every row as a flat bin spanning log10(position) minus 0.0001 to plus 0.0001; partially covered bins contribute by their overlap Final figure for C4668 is 2.0 AA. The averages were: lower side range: 61.1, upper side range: 57.3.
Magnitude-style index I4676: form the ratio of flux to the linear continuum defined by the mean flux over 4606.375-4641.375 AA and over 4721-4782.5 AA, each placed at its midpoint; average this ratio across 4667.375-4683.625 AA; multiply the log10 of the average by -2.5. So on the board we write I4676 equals -0.02 mag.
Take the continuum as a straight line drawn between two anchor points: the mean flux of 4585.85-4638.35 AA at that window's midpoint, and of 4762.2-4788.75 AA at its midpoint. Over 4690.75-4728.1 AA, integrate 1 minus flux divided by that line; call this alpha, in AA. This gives -4.1 AA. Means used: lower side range 59.3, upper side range 47.2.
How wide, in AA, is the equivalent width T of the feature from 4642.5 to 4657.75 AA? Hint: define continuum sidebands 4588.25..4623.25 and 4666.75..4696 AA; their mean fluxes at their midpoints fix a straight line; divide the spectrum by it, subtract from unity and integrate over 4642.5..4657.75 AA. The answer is 0.7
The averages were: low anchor 59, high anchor 59.1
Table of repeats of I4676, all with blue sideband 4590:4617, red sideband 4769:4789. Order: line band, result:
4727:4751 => -0.161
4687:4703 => -0.129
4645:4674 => -0.063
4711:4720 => -0.156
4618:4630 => -0.082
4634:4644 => -0.038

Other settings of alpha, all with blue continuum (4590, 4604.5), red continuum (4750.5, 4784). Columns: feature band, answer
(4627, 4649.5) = -1.2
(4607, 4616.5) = -0.7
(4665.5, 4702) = -3.7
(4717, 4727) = -1.5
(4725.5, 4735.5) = -1.0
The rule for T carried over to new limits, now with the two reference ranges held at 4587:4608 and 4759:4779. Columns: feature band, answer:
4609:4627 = -1.5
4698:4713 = -1.0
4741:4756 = -2.2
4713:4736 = -3.0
